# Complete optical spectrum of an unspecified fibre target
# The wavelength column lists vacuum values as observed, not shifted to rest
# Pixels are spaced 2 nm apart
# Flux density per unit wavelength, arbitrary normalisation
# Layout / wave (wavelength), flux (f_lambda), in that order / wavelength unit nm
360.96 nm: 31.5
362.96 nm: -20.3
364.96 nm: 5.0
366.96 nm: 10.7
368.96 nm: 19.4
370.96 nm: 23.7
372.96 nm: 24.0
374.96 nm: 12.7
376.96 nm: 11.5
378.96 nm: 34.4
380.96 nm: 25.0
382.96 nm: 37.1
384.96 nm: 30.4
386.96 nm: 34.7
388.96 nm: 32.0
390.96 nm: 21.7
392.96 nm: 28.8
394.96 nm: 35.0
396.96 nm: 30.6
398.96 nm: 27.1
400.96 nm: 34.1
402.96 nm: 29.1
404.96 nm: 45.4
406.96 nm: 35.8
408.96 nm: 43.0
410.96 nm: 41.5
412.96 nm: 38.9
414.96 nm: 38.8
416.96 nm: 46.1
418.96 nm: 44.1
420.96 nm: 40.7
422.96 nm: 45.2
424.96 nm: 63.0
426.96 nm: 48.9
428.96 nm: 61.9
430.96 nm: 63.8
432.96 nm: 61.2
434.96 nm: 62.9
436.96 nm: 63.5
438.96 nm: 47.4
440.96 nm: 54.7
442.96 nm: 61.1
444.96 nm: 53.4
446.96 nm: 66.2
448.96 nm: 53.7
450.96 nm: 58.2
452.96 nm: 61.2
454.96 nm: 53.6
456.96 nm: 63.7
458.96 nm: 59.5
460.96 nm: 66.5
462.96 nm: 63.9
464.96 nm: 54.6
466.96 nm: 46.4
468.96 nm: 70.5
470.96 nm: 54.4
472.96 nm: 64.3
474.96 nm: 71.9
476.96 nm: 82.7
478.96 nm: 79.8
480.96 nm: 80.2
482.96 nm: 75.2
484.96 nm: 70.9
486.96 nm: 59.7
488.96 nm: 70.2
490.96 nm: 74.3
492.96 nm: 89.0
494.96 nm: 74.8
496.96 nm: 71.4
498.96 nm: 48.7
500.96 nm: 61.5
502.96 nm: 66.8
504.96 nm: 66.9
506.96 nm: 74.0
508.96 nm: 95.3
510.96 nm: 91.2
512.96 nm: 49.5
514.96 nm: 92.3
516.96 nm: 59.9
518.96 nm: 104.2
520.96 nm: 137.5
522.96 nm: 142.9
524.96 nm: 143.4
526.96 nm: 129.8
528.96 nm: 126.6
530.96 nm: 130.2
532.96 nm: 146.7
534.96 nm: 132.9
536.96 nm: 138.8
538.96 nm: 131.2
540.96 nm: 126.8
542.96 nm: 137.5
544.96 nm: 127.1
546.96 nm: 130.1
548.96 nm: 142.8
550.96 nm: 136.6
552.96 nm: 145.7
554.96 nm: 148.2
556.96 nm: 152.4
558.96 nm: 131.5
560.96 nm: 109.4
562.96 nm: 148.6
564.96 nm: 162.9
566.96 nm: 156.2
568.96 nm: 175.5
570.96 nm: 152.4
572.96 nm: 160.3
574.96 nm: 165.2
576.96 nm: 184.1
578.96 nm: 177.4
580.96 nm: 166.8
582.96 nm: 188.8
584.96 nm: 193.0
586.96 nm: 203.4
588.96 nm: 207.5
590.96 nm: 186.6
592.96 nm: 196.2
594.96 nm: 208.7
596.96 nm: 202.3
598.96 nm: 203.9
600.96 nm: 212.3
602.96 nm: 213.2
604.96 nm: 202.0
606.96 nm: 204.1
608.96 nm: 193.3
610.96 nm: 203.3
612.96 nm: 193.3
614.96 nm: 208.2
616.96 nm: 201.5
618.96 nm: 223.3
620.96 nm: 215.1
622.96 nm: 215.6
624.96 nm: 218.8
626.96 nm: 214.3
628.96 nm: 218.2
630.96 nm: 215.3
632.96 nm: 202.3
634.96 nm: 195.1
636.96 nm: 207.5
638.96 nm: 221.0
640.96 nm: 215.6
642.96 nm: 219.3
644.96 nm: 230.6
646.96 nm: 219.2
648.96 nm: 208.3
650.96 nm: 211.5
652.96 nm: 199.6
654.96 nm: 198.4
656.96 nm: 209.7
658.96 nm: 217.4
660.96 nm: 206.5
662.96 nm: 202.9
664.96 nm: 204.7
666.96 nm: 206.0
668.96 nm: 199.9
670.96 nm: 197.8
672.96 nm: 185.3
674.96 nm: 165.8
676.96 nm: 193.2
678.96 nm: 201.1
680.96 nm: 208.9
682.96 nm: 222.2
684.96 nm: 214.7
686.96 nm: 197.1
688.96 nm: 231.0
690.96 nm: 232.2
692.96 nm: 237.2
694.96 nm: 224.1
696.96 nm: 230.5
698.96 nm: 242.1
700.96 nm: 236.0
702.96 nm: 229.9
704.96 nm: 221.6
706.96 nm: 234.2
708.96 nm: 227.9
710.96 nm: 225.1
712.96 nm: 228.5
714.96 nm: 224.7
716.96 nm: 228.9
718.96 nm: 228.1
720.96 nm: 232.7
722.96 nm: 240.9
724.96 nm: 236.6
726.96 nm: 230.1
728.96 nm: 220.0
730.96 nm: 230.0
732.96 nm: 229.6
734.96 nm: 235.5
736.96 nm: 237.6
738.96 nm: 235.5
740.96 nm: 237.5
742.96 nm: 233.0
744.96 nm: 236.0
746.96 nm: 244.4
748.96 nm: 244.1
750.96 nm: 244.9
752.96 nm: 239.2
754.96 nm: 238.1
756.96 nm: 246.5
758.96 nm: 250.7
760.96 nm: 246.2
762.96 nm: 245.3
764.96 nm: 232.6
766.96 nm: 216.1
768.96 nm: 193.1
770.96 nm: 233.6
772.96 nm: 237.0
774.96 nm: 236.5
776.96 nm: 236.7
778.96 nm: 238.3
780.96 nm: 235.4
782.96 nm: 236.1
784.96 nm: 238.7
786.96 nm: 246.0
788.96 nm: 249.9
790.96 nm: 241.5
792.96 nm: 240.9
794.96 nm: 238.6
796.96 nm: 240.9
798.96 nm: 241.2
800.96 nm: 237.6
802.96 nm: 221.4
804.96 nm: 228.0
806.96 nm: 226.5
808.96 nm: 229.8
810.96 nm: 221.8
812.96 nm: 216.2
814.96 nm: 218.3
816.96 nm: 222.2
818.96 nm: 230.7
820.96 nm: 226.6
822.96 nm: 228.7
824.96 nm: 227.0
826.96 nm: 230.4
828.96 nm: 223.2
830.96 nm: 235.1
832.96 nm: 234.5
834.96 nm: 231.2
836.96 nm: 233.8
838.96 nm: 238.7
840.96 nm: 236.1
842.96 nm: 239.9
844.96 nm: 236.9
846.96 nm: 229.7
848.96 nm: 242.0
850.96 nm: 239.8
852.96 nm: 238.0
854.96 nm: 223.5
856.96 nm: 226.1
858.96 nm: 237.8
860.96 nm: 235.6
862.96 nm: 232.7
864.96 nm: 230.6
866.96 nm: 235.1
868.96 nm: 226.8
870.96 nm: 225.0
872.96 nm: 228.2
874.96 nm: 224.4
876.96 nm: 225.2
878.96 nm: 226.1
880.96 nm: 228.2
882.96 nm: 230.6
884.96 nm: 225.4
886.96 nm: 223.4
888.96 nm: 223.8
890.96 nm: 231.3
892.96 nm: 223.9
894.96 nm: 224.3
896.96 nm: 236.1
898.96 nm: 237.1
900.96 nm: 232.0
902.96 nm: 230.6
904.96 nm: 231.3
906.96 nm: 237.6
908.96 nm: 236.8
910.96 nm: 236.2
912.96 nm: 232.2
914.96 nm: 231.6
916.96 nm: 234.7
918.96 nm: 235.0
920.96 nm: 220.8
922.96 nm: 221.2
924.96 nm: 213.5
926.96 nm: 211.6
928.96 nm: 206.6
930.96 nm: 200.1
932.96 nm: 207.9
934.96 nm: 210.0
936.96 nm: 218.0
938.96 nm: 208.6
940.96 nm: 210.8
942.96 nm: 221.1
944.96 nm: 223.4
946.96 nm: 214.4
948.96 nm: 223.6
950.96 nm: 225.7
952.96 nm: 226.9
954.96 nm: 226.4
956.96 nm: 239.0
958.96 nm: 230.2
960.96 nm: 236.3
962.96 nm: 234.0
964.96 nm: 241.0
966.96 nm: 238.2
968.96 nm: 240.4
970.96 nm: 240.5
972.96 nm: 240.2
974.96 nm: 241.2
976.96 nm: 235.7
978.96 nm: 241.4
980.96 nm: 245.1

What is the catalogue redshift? 0.30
